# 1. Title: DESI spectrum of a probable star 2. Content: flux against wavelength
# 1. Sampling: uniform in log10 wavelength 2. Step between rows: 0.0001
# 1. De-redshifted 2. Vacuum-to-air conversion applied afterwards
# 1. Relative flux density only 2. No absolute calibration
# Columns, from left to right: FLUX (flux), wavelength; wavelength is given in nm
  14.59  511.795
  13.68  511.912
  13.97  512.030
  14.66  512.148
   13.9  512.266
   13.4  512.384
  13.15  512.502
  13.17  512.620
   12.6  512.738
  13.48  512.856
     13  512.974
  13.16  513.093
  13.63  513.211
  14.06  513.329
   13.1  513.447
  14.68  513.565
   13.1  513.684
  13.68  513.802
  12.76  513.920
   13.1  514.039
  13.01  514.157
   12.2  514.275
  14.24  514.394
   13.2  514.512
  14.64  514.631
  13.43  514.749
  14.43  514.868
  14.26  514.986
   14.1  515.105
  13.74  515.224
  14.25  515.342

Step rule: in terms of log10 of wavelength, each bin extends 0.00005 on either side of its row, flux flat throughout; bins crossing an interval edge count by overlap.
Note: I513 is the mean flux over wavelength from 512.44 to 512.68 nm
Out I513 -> 13.2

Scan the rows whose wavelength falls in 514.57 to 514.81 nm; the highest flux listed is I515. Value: 14.64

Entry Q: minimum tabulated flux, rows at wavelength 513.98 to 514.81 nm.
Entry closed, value 12.2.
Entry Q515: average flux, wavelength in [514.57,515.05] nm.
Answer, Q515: 14.2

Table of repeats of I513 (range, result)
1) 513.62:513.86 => 13.4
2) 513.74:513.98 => 13.2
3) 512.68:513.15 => 13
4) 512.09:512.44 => 14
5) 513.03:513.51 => 13.5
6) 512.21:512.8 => 13.2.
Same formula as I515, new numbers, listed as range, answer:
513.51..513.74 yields 14.68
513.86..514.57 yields 14.24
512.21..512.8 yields 13.9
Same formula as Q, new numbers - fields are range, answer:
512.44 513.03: 12.6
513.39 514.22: 12.76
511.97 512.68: 13.15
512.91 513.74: 13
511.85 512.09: 13.68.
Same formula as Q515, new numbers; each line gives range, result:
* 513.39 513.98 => 13.5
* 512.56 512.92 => 13.1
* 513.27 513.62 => 14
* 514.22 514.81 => 13.5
